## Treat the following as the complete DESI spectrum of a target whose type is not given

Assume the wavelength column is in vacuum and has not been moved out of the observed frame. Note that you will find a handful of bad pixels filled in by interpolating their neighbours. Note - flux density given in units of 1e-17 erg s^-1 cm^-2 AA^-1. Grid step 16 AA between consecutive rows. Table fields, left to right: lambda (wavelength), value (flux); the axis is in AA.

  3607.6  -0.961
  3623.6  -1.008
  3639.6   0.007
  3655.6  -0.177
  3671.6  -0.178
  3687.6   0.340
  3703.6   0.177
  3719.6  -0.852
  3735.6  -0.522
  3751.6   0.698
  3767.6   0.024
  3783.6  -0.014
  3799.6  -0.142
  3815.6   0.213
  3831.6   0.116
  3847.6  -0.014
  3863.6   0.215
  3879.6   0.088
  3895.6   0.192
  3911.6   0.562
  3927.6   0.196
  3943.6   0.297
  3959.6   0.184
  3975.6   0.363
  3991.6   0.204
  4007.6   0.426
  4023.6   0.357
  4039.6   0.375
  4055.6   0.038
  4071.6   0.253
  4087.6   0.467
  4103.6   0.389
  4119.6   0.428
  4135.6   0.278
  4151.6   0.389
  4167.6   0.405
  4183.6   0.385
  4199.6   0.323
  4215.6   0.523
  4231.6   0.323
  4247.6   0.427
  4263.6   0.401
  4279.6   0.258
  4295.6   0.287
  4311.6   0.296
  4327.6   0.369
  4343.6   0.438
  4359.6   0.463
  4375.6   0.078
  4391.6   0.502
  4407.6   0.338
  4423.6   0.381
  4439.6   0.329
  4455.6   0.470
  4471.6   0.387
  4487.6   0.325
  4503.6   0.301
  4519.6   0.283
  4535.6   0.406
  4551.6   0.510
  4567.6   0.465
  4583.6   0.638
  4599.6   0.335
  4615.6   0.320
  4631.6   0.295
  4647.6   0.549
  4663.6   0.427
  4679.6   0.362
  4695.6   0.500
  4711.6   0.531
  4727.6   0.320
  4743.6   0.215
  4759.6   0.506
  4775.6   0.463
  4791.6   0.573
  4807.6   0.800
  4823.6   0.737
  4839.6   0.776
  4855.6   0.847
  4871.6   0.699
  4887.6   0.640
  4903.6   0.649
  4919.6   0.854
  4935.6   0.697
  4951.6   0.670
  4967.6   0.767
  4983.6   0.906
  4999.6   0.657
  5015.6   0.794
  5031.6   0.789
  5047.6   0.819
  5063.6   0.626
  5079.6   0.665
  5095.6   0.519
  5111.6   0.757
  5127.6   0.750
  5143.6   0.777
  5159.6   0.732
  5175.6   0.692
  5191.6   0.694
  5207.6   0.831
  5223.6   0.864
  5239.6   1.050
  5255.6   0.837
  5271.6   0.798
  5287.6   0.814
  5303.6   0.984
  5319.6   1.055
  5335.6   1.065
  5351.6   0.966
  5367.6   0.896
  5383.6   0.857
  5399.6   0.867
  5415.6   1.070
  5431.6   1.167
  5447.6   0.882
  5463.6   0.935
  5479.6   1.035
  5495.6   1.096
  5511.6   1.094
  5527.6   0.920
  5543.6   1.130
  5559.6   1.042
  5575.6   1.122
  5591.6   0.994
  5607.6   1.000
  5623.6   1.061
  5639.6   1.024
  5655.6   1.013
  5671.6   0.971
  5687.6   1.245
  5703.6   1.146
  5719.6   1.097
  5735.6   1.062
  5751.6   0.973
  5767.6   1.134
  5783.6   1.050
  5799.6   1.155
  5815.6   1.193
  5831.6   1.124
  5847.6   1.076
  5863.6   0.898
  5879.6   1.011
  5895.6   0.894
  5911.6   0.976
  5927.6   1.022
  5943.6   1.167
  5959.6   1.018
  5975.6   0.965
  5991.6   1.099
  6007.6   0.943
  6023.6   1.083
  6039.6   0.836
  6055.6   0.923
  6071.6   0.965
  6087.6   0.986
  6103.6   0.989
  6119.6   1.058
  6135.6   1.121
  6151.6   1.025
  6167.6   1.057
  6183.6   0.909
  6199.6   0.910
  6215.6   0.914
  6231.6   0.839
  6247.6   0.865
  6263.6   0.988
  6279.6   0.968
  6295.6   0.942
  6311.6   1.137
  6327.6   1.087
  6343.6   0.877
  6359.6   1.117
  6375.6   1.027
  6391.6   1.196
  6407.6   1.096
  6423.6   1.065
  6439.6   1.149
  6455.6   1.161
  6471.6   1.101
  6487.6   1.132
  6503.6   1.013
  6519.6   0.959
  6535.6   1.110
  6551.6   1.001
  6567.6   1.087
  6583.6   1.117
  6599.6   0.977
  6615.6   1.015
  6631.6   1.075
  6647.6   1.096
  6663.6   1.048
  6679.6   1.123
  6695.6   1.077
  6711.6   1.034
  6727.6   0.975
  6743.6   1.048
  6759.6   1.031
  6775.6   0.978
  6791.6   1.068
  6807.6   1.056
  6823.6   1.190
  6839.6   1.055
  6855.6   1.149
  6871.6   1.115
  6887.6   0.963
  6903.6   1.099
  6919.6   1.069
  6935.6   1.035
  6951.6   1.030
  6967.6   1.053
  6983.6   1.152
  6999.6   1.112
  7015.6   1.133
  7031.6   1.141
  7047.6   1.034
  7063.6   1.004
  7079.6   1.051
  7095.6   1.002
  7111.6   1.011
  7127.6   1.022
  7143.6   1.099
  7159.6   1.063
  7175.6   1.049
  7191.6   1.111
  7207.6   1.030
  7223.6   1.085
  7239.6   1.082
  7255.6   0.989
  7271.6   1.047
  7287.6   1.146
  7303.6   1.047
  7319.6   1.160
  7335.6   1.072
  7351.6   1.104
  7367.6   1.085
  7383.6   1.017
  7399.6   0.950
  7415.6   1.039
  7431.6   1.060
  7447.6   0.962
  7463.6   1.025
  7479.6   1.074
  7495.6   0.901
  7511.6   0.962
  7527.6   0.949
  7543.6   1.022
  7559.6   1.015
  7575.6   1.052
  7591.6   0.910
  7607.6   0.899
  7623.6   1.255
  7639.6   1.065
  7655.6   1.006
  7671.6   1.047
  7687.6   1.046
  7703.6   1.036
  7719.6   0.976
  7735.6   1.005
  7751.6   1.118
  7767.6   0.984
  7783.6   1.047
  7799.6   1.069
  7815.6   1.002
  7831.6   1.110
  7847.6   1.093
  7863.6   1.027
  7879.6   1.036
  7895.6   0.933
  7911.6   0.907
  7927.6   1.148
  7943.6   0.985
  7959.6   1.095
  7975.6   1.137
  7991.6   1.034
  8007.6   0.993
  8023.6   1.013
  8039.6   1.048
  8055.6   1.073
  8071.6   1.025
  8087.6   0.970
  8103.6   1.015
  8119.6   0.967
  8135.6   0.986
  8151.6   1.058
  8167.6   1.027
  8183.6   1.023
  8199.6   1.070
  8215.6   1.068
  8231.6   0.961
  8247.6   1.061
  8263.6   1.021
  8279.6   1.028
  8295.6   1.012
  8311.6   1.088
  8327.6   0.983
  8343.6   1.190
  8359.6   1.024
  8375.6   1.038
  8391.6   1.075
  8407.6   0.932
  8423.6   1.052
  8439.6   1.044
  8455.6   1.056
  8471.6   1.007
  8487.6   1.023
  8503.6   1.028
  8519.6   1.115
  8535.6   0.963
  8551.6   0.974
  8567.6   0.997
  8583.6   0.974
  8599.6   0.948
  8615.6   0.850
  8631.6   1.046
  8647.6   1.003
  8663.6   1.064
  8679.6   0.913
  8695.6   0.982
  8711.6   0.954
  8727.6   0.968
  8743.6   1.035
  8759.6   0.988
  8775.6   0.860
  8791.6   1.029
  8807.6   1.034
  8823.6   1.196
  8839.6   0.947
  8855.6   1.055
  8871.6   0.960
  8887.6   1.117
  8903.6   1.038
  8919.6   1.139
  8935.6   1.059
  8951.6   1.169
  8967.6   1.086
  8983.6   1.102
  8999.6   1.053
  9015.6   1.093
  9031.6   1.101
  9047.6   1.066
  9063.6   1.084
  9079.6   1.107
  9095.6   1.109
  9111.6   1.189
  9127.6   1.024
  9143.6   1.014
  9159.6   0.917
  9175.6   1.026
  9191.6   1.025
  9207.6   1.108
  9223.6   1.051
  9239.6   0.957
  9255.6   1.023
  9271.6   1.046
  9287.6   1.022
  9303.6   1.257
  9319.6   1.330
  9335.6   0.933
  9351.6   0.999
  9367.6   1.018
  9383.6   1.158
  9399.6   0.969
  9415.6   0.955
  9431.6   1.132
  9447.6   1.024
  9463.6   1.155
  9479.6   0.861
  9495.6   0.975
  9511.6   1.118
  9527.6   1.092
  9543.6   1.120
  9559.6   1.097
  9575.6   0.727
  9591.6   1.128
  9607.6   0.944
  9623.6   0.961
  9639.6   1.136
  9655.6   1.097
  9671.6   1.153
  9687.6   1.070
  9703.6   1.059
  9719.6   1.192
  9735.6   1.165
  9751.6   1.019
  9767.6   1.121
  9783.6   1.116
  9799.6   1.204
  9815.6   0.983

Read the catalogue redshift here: 0.204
